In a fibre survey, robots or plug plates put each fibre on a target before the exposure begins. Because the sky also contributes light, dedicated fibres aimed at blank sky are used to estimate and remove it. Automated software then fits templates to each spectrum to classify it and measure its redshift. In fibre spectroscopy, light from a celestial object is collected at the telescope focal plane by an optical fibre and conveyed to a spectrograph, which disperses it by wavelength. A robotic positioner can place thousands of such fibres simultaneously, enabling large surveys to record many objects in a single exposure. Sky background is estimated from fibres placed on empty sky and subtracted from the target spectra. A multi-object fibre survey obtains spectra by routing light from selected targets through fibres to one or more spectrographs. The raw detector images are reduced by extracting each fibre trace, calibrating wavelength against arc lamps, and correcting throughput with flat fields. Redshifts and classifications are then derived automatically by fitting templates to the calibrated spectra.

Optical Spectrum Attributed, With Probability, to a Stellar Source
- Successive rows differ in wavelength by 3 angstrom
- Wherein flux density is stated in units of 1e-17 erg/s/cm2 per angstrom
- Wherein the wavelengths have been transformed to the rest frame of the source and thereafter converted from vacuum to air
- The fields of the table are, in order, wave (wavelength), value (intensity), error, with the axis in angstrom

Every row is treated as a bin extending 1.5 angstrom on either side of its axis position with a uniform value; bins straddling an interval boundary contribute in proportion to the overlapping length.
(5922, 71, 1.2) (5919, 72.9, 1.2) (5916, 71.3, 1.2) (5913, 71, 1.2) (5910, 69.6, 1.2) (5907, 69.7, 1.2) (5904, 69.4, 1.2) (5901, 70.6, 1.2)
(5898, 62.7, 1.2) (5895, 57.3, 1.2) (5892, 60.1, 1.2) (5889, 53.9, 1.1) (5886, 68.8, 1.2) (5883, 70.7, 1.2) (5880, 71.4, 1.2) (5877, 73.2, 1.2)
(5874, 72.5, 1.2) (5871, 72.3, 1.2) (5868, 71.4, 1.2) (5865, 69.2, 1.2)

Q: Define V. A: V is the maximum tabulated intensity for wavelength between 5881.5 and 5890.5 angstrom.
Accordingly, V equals 70.7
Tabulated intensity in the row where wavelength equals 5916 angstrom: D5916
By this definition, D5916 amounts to 71.3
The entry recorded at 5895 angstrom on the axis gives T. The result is 57.3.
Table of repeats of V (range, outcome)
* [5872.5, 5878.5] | 73.2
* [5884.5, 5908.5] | 70.6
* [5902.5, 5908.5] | 69.7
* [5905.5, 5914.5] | 71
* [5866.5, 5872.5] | 72.3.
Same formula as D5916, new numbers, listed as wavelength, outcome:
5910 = 69.6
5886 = 68.8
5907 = 69.7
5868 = 71.4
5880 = 71.4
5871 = 72.3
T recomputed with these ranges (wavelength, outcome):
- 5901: 70.6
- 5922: 71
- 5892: 60.1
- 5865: 69.2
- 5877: 73.2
